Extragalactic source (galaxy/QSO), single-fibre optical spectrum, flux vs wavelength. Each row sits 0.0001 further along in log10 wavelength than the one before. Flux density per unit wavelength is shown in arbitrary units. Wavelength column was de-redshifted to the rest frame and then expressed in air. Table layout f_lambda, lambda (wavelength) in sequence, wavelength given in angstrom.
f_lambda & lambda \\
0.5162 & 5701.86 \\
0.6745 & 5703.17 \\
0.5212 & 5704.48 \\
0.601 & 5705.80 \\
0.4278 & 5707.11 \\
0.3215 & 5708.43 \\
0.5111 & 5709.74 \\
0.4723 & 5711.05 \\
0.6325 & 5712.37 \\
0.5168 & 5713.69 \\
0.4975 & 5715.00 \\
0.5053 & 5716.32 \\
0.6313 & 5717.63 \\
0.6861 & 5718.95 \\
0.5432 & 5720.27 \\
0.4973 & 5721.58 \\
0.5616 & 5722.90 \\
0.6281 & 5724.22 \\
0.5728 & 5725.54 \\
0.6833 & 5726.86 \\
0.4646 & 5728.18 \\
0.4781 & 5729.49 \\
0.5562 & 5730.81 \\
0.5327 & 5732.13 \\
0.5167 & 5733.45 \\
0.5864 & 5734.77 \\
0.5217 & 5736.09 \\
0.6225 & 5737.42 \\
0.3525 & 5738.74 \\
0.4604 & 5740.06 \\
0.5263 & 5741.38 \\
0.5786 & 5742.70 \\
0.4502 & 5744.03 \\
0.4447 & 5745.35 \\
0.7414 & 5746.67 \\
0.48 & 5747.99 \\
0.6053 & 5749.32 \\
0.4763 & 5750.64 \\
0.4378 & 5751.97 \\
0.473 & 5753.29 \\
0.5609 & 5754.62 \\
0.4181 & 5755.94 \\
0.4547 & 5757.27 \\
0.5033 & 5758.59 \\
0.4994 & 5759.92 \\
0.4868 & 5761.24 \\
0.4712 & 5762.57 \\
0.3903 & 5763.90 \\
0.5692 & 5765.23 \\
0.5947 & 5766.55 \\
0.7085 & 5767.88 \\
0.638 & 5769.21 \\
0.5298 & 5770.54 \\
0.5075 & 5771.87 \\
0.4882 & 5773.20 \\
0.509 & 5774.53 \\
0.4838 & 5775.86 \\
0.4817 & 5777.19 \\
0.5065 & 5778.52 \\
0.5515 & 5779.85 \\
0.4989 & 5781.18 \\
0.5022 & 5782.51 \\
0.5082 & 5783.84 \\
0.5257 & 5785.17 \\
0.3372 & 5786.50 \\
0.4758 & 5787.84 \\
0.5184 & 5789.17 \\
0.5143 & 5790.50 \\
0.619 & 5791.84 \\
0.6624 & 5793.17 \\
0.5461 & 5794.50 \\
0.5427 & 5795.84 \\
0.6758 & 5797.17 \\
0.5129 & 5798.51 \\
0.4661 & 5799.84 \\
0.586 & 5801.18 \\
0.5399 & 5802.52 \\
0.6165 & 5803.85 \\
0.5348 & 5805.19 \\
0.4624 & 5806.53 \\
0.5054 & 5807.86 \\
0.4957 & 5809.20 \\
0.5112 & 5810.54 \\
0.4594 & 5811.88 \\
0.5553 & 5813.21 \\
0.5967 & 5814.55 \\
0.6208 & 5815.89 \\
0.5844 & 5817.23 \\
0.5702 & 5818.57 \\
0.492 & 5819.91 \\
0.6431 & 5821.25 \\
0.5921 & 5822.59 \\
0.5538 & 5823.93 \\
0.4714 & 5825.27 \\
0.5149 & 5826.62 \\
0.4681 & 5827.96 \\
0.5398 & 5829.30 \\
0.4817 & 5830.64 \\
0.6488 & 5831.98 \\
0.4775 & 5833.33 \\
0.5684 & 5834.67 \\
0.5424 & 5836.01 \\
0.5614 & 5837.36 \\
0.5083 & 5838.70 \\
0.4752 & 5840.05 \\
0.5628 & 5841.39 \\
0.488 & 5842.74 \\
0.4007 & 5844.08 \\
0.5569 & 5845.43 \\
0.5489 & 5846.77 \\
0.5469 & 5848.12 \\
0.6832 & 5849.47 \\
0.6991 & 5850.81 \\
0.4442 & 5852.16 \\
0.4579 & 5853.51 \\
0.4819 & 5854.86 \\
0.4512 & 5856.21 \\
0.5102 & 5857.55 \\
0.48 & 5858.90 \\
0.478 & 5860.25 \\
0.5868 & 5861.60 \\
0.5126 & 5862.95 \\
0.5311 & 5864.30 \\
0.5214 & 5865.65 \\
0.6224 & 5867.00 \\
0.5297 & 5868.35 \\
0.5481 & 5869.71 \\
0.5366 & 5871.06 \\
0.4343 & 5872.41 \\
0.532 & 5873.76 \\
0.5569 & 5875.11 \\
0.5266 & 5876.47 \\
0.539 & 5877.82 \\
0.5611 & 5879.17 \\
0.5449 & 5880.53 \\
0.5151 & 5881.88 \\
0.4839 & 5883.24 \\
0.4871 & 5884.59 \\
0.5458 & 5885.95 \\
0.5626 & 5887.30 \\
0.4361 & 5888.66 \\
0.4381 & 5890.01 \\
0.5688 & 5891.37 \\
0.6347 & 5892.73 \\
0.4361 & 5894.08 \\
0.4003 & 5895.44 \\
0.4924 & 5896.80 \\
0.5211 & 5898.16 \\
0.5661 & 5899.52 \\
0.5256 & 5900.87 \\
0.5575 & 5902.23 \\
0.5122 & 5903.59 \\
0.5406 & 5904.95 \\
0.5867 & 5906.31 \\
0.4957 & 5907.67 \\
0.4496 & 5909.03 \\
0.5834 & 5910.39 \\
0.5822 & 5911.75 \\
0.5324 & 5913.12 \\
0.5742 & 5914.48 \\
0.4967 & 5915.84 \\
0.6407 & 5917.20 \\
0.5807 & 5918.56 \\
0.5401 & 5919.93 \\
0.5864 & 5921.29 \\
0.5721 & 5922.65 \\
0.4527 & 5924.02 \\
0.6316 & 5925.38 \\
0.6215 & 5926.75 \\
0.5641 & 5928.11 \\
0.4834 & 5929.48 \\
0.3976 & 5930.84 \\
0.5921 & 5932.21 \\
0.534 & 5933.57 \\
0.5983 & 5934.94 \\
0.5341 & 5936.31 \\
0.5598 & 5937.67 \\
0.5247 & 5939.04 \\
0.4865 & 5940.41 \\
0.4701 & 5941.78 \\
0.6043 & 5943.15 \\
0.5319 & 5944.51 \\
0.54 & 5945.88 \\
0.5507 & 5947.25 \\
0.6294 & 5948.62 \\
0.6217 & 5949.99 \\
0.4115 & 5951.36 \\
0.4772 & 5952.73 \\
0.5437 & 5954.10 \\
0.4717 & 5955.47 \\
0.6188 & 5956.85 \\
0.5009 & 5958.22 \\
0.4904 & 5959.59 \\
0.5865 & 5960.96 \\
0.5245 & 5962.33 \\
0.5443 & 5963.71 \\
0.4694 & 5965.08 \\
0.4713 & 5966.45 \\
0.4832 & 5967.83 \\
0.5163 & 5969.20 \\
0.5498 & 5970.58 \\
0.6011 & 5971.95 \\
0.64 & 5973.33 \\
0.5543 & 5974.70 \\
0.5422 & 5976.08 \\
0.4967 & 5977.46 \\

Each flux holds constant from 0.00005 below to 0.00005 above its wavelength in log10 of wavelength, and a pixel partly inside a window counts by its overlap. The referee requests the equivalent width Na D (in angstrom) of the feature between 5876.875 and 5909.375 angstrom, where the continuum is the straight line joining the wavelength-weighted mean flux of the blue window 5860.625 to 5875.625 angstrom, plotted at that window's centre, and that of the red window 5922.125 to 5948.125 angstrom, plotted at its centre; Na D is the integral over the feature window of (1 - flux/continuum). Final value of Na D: 1.2 angstrom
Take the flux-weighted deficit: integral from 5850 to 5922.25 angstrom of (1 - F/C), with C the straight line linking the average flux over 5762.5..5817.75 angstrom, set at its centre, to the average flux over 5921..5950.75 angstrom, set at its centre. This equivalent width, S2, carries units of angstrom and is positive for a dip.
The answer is 2.07 angstrom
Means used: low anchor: 0.534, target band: 0.528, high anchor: 0.549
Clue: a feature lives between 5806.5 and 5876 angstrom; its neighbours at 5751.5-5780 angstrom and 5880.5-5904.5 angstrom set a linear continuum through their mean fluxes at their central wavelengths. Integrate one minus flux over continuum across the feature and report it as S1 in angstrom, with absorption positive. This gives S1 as -2.6 angstrom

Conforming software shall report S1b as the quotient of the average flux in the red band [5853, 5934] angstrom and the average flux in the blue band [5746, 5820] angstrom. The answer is 1.0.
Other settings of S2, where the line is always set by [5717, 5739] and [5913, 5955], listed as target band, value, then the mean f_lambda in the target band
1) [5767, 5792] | 1.6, 0.52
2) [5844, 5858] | 0.5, 0.531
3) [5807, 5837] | 0.6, 0.54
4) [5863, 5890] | 1.2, 0.525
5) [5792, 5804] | -0.4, 0.572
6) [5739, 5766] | 2.8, 0.5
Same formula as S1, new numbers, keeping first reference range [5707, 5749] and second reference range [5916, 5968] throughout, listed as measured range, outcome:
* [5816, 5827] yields -0.45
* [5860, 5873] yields 0.09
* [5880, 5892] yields 0.63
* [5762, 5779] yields 0.14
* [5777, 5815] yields 0.47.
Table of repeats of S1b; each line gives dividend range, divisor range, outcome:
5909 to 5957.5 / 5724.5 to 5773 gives 1.04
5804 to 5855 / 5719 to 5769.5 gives 1.01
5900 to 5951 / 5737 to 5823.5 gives 1.04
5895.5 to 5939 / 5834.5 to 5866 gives 1.04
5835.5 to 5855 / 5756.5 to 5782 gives 1.02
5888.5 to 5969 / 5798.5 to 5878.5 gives 1.00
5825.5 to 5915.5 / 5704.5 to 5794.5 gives 1.00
